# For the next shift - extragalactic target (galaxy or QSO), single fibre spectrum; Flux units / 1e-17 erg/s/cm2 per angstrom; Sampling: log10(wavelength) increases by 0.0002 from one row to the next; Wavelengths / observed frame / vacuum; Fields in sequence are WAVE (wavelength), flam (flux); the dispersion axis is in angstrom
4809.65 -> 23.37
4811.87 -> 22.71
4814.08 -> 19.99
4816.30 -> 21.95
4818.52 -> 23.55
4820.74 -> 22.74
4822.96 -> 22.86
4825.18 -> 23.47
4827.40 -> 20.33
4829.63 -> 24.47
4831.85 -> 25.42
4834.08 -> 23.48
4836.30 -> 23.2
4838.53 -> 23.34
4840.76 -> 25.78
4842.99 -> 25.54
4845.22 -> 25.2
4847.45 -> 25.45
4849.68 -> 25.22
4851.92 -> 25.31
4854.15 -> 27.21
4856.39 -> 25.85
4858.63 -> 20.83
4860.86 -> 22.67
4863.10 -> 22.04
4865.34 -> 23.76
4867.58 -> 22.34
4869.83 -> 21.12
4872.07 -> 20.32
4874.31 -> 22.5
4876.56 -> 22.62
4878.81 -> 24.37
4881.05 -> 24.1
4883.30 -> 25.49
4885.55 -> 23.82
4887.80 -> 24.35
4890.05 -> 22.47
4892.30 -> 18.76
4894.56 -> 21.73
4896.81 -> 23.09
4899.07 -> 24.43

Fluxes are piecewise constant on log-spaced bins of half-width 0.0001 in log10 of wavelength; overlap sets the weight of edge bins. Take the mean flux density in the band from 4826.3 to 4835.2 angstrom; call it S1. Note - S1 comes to 23.4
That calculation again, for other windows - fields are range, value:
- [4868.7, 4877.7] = 21.6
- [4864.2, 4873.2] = 21.9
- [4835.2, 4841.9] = 24.1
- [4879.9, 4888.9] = 24.5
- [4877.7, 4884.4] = 24.7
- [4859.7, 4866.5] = 22.8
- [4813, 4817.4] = 21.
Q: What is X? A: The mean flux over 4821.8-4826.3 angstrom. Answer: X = 23.2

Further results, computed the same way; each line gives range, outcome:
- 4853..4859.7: 24.7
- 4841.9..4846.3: 25.4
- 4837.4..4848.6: 25.1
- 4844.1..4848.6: 25.4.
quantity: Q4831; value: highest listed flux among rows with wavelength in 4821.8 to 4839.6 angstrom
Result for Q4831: 25.42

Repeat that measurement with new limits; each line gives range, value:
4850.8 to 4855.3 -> 27.21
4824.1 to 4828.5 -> 23.47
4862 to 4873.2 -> 23.76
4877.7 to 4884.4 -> 25.49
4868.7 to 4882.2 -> 24.37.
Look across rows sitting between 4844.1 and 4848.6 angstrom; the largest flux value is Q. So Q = 25.45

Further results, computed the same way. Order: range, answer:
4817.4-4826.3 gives 23.55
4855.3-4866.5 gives 25.85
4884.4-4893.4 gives 24.35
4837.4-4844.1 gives 25.78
